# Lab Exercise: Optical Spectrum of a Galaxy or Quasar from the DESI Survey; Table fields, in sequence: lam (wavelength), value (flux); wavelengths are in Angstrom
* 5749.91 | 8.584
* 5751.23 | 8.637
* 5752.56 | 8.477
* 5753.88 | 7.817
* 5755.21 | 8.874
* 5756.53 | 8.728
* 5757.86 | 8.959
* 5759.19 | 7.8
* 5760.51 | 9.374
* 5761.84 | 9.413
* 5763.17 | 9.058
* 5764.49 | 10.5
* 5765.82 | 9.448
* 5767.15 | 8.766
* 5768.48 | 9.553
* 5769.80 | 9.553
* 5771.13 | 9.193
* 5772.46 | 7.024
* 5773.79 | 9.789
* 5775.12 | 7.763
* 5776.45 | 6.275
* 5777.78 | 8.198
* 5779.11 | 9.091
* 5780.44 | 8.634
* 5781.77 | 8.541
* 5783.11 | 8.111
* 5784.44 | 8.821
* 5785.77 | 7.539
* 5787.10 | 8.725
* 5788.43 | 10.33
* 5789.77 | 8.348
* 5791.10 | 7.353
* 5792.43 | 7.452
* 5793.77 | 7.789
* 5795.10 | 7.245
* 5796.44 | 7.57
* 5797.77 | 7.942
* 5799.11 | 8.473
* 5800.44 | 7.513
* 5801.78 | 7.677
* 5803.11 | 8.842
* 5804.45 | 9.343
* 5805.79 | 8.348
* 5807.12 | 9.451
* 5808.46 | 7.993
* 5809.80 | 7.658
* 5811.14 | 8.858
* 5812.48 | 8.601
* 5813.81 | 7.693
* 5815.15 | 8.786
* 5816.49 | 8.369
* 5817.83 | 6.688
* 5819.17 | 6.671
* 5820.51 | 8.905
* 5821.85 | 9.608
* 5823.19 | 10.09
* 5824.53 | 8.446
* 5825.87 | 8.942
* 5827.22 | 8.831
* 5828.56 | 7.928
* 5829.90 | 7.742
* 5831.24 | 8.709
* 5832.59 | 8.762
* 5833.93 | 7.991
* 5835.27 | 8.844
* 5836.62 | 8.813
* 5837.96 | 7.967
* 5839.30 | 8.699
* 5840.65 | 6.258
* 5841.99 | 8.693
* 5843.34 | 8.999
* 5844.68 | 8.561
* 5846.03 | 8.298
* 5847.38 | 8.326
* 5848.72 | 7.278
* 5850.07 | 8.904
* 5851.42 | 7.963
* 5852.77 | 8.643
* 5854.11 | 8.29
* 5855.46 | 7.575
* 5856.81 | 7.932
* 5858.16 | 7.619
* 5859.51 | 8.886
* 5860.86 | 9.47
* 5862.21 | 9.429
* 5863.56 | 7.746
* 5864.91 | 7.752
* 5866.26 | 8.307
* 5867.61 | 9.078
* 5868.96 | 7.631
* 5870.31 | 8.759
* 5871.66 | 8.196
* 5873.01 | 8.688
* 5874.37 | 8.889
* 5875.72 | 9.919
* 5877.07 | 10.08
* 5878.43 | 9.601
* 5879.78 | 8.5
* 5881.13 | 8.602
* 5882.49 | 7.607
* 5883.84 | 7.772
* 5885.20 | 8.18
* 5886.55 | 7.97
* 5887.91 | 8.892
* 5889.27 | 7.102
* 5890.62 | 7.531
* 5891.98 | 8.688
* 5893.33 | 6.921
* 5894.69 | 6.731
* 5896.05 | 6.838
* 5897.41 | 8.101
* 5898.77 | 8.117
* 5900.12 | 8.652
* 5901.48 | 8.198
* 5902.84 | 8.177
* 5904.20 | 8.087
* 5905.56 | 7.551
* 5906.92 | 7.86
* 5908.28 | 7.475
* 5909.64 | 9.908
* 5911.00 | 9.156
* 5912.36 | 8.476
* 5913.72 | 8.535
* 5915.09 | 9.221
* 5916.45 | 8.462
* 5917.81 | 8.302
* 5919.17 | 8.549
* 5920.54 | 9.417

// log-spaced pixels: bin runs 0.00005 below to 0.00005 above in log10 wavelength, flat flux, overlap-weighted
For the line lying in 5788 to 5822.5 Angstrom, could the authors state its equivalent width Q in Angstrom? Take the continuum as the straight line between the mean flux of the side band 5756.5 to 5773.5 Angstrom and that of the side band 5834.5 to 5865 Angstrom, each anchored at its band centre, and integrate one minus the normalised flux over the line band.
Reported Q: 2.0 Angstrom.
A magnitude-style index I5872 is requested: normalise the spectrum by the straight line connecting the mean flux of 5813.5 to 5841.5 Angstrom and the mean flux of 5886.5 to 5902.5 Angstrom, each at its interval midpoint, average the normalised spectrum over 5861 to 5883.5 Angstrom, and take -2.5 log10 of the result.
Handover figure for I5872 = -0.09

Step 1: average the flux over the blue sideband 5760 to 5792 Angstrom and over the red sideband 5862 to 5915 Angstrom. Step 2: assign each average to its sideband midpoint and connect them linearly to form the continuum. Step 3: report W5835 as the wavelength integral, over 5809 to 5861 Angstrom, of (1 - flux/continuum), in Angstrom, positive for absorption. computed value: 1.0 Angstrom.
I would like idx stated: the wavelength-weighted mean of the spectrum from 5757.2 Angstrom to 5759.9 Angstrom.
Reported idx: 8.41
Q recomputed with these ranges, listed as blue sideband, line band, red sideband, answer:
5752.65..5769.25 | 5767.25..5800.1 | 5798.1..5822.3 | 1.4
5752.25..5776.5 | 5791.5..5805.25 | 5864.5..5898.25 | 1.1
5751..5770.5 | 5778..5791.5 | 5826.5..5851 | 0.4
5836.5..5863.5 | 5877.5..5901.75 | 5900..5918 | 1.1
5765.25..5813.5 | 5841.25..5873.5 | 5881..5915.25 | -0.7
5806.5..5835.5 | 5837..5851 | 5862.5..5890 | 0.4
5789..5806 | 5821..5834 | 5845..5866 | -1.0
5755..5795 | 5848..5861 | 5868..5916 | 0.3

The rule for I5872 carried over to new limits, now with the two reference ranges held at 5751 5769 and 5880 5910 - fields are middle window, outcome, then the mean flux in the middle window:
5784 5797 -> 0.080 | 8.11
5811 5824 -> 0.014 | 8.41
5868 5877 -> -0.088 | 8.79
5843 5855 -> -0.006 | 8.33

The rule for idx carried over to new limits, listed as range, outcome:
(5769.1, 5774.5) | 8.89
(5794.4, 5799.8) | 7.81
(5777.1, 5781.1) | 8.64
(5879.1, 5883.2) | 8.25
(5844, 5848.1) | 8.39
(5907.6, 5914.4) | 8.72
